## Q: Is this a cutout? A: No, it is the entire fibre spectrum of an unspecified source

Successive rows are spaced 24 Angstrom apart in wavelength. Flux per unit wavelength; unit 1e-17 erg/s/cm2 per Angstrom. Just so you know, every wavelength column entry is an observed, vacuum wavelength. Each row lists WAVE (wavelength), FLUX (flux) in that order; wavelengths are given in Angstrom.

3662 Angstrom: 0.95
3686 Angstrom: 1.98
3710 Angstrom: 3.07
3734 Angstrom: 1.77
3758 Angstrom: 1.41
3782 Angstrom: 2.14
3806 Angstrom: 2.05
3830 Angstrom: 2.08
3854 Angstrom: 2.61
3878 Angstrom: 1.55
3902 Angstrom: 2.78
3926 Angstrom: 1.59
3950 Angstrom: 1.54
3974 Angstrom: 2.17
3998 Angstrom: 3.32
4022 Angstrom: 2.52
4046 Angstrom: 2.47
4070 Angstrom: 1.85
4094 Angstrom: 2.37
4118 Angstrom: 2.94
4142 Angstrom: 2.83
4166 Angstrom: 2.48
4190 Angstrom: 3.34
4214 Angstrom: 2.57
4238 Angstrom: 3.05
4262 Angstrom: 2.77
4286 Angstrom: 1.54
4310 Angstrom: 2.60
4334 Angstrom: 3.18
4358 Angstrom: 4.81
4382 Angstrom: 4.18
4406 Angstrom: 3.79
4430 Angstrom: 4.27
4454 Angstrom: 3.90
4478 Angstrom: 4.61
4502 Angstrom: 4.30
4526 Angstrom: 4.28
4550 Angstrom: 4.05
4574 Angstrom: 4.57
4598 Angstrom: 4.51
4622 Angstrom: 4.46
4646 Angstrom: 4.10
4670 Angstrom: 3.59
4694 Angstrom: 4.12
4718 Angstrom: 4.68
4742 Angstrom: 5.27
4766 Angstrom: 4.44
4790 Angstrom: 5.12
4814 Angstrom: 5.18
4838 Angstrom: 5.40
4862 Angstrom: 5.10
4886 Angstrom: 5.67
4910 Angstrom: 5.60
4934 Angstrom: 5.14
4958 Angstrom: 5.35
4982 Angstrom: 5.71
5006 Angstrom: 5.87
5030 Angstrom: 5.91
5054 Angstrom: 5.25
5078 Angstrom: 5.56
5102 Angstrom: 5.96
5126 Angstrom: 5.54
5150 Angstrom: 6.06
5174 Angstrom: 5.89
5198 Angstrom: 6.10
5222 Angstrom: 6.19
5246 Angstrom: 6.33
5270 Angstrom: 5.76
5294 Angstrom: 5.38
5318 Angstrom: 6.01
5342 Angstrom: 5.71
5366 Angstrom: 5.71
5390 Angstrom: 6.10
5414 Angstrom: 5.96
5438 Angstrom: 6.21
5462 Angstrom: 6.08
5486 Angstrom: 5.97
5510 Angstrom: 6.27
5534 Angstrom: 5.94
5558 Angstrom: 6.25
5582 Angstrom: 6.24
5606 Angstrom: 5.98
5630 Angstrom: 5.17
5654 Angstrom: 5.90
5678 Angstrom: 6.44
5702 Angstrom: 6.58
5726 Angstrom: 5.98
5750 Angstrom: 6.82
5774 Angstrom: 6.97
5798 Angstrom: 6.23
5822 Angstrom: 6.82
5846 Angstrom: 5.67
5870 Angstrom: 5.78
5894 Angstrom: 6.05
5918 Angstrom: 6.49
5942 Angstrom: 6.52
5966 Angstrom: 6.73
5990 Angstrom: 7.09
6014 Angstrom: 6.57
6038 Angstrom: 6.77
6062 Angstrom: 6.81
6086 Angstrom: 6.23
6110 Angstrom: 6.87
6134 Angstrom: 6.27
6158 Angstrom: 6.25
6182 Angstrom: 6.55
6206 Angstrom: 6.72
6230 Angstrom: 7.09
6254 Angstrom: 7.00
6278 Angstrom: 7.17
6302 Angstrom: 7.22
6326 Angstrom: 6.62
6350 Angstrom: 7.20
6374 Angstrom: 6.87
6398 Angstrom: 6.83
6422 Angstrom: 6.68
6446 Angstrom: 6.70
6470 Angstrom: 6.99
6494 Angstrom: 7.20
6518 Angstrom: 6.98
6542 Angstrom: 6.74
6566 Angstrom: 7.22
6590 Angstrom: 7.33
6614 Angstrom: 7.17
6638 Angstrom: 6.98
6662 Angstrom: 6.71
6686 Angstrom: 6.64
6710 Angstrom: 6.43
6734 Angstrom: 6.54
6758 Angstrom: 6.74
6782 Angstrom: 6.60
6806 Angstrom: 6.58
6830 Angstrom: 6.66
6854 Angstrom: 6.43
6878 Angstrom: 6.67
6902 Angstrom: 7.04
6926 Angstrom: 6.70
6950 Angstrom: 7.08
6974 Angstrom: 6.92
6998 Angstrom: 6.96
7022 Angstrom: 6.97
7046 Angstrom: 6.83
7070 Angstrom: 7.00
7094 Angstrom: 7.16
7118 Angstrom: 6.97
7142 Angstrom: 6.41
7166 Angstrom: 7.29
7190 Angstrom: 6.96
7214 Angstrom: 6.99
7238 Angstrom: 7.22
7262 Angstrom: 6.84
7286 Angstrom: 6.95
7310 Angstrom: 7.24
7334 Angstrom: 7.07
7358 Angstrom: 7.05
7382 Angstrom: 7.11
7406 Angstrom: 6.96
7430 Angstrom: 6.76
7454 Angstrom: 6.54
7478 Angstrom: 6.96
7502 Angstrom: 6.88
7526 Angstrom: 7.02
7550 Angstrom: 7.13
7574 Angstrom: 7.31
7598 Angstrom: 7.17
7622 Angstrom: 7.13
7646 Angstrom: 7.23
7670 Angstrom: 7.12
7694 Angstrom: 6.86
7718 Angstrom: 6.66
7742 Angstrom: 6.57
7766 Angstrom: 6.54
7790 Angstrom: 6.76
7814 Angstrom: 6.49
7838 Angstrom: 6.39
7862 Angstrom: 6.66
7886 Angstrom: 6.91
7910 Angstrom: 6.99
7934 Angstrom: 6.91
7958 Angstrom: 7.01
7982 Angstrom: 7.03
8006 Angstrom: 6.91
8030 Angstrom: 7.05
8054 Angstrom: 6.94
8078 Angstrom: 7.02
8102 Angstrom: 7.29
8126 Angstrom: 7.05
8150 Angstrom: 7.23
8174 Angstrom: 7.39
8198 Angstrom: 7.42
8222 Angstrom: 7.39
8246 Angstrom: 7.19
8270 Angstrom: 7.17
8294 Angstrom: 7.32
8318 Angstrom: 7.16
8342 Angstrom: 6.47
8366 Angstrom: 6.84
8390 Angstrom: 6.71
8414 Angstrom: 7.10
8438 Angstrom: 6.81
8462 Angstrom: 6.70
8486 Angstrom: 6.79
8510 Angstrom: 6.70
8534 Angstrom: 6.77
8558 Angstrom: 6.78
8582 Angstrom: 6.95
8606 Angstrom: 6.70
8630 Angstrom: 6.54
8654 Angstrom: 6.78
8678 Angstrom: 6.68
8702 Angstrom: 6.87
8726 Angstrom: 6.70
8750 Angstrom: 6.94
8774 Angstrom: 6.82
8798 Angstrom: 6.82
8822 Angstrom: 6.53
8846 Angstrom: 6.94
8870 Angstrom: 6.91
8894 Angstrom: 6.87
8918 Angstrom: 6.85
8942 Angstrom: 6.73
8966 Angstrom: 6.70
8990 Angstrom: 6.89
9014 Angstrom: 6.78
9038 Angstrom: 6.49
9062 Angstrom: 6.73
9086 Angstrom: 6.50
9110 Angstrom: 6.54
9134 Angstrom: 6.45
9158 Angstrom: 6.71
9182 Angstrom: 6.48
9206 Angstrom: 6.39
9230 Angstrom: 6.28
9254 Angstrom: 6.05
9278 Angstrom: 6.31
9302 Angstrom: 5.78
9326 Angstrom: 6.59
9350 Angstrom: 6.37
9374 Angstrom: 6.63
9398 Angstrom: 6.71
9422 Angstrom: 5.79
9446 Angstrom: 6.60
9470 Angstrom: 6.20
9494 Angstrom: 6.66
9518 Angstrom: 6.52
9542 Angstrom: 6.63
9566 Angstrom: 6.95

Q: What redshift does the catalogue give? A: 0.09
